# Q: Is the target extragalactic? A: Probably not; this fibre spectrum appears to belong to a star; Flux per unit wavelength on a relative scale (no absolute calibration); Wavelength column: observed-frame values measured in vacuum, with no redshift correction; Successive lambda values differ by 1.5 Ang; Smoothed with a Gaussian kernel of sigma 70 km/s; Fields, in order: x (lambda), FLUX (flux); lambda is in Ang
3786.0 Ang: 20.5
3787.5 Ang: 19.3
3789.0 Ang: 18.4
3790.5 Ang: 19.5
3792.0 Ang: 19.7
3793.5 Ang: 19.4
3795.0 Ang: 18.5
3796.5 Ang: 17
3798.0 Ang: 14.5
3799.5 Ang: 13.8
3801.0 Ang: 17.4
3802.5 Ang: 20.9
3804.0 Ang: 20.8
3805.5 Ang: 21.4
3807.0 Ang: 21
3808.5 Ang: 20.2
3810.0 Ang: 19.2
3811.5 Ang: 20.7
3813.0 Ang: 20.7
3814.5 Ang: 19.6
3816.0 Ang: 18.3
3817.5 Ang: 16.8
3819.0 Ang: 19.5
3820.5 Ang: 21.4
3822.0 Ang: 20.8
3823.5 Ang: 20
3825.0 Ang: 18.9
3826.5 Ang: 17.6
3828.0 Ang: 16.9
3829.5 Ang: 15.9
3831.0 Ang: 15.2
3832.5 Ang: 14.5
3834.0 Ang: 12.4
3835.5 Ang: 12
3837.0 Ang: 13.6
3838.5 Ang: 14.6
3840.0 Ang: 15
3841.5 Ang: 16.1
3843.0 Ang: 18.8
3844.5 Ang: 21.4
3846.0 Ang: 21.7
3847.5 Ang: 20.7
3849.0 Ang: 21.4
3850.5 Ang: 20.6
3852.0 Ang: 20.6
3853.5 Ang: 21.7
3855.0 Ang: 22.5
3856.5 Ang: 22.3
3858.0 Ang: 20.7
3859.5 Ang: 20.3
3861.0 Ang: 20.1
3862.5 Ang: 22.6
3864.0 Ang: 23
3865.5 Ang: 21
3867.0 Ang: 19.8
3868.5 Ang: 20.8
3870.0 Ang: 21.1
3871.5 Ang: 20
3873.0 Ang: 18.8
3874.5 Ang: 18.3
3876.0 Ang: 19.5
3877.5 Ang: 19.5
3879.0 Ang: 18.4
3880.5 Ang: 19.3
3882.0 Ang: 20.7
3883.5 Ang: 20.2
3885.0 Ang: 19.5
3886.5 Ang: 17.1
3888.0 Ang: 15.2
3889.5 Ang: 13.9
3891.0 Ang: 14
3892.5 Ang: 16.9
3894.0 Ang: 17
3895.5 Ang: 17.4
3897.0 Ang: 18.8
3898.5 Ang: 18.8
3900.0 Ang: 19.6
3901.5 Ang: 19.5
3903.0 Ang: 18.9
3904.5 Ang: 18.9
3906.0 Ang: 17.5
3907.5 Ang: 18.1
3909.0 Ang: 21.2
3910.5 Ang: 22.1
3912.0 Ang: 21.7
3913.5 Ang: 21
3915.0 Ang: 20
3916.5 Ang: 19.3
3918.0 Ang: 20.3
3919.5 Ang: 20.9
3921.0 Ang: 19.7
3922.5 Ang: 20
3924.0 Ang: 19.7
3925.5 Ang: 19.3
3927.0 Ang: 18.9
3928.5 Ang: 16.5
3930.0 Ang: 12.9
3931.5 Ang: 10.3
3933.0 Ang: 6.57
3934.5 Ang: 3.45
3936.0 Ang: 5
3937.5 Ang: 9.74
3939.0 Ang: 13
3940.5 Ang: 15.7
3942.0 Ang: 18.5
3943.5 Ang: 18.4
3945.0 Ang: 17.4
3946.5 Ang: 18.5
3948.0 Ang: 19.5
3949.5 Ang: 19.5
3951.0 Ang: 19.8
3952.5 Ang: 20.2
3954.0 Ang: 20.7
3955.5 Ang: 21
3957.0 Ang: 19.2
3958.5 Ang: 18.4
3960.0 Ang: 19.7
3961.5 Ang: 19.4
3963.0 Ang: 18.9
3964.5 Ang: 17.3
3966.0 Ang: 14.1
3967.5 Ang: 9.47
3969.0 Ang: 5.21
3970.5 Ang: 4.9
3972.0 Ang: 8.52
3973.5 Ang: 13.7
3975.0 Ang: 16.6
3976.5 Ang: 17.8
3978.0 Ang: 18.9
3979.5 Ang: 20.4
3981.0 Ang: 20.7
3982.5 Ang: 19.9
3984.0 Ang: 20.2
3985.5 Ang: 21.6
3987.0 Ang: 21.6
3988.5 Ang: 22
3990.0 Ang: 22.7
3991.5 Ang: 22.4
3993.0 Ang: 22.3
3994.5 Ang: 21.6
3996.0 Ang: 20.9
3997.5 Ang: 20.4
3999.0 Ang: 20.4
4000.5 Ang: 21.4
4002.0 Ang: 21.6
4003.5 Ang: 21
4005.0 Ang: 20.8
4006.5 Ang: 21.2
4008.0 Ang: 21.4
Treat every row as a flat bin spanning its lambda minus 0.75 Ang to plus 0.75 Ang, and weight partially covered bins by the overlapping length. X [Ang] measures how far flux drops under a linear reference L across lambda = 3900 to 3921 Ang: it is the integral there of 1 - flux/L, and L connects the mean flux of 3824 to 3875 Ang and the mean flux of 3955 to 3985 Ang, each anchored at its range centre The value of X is -2.9 Ang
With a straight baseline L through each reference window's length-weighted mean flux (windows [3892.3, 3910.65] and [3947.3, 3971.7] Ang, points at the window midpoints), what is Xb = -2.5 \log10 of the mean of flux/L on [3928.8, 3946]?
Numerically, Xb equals 0.39 mag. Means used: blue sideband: 18.8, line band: 12.1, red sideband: 16.5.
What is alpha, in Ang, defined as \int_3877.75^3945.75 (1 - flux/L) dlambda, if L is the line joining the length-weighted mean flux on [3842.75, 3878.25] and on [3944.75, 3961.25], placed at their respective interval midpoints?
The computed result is 9.9 Ang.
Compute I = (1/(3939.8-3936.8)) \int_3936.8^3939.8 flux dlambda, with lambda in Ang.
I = 11.5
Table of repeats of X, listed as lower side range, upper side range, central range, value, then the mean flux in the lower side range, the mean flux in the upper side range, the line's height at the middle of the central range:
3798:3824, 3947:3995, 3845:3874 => -3.1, 19.4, 18.1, 19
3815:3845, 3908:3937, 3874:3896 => -1.3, 17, 16.7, 16.8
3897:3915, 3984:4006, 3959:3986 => 6.5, 19.7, 21.4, 21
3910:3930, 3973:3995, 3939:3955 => 1.1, 19.7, 20.2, 19.9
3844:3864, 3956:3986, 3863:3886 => 0.5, 21.3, 16.2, 20.4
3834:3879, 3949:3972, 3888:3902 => 0.8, 19.5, 16.2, 18.3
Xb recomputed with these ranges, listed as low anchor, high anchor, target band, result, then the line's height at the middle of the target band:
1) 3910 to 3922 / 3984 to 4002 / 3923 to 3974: 0.35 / 21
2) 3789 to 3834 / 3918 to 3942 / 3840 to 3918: -0.20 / 16.2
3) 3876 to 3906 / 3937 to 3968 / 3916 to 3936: 0.15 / 17.9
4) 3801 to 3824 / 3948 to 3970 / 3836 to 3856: 0.02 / 19.4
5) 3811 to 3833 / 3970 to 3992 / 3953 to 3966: -0.05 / 18.3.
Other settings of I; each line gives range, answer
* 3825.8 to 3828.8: 17.2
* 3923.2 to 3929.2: 18.6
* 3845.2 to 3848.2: 21.2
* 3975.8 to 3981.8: 19.5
